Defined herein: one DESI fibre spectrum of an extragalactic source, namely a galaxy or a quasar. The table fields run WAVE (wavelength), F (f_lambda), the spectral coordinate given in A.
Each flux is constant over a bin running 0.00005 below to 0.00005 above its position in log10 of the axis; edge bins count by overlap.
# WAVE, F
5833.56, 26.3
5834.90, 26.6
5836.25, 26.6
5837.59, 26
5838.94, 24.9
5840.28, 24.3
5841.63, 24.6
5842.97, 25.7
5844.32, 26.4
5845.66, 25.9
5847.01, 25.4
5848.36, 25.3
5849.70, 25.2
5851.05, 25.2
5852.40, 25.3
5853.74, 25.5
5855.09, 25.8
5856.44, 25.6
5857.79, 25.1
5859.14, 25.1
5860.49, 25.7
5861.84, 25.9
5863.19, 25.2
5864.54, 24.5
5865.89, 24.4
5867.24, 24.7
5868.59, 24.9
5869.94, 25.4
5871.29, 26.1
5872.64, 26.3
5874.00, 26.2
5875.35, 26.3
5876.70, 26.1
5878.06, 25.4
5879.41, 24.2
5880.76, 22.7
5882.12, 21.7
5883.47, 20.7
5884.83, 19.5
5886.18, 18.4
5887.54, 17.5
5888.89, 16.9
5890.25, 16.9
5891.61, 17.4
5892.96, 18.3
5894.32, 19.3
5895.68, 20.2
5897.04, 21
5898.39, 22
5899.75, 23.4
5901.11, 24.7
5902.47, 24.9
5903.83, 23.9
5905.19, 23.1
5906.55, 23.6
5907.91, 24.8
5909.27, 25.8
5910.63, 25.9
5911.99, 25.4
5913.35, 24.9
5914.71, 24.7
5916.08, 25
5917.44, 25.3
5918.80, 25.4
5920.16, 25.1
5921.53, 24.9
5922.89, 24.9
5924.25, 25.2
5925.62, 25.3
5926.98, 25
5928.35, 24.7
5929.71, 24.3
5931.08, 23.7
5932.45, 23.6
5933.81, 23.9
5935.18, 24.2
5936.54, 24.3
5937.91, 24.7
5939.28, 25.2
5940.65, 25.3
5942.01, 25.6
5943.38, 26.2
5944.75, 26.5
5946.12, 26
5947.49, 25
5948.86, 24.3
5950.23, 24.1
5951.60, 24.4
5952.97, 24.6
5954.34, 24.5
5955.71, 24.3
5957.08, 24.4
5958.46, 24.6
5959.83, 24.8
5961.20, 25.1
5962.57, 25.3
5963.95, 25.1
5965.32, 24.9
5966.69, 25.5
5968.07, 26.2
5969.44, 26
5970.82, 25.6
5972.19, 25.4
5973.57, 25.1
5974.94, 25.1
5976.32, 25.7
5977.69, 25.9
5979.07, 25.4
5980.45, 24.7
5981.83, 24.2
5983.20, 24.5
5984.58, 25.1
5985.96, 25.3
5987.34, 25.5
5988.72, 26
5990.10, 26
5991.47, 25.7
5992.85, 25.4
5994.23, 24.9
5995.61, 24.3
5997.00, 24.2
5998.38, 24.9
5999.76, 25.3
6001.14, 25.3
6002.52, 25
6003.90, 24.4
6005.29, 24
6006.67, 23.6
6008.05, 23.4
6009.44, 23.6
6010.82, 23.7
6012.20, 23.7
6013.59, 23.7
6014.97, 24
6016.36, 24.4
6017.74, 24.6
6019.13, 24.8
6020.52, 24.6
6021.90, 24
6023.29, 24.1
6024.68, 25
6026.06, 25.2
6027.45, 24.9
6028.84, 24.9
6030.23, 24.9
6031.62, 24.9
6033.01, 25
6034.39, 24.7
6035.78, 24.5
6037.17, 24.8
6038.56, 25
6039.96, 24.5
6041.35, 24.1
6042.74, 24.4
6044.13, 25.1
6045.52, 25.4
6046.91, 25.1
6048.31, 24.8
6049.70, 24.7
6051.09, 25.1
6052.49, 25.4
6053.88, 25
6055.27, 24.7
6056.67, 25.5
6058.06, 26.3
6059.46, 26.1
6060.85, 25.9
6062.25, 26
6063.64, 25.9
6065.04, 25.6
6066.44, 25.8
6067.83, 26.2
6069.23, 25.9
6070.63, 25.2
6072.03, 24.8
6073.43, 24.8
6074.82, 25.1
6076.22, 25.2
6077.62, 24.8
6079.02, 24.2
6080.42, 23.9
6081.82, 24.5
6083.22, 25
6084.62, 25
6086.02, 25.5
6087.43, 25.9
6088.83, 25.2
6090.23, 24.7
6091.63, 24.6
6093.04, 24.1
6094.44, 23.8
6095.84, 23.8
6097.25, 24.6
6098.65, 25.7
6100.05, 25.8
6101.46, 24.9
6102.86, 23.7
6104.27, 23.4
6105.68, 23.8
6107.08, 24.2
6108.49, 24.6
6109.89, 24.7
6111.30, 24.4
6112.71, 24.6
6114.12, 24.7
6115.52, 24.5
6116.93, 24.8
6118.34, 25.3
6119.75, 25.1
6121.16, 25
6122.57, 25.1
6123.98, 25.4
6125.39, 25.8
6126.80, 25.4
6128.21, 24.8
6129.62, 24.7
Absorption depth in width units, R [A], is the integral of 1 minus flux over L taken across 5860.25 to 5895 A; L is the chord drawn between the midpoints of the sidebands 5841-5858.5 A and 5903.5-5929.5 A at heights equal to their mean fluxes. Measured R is 3.5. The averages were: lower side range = 25.5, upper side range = 24.9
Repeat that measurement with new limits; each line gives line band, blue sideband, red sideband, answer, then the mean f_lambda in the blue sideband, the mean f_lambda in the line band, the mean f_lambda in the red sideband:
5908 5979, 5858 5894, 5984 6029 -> -3.7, 22.9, 25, 24.6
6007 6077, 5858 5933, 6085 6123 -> -1.5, 23.6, 24.9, 24.7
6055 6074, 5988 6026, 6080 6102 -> -0.7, 24.6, 25.6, 24.8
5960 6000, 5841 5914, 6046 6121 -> -1.5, 23.7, 25.2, 25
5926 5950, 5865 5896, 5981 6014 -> -1.5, 22.2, 24.8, 24.7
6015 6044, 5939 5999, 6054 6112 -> 0.5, 25.2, 24.7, 25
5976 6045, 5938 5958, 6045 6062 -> 1.4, 25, 24.7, 25.3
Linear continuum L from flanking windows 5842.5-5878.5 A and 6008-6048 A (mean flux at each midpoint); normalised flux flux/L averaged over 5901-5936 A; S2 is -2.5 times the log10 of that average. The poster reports 0.02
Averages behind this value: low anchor 25.5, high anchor 24.5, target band 24.7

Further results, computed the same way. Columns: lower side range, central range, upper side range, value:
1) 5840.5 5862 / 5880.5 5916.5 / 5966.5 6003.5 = 0.159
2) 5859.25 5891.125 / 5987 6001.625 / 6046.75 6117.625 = -0.043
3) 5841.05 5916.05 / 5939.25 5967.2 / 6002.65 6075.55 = -0.034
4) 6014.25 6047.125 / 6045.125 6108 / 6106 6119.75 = -0.015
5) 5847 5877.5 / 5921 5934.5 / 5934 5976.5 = 0.028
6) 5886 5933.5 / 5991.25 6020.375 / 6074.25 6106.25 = -0.022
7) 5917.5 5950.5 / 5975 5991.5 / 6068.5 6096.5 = -0.019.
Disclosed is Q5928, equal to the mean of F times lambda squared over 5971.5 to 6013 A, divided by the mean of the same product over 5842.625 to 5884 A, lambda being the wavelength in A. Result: 1.0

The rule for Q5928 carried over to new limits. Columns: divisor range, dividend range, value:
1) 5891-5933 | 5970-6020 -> 1.07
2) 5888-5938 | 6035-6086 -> 1.13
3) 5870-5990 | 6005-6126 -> 1.07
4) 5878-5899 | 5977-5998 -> 1.30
